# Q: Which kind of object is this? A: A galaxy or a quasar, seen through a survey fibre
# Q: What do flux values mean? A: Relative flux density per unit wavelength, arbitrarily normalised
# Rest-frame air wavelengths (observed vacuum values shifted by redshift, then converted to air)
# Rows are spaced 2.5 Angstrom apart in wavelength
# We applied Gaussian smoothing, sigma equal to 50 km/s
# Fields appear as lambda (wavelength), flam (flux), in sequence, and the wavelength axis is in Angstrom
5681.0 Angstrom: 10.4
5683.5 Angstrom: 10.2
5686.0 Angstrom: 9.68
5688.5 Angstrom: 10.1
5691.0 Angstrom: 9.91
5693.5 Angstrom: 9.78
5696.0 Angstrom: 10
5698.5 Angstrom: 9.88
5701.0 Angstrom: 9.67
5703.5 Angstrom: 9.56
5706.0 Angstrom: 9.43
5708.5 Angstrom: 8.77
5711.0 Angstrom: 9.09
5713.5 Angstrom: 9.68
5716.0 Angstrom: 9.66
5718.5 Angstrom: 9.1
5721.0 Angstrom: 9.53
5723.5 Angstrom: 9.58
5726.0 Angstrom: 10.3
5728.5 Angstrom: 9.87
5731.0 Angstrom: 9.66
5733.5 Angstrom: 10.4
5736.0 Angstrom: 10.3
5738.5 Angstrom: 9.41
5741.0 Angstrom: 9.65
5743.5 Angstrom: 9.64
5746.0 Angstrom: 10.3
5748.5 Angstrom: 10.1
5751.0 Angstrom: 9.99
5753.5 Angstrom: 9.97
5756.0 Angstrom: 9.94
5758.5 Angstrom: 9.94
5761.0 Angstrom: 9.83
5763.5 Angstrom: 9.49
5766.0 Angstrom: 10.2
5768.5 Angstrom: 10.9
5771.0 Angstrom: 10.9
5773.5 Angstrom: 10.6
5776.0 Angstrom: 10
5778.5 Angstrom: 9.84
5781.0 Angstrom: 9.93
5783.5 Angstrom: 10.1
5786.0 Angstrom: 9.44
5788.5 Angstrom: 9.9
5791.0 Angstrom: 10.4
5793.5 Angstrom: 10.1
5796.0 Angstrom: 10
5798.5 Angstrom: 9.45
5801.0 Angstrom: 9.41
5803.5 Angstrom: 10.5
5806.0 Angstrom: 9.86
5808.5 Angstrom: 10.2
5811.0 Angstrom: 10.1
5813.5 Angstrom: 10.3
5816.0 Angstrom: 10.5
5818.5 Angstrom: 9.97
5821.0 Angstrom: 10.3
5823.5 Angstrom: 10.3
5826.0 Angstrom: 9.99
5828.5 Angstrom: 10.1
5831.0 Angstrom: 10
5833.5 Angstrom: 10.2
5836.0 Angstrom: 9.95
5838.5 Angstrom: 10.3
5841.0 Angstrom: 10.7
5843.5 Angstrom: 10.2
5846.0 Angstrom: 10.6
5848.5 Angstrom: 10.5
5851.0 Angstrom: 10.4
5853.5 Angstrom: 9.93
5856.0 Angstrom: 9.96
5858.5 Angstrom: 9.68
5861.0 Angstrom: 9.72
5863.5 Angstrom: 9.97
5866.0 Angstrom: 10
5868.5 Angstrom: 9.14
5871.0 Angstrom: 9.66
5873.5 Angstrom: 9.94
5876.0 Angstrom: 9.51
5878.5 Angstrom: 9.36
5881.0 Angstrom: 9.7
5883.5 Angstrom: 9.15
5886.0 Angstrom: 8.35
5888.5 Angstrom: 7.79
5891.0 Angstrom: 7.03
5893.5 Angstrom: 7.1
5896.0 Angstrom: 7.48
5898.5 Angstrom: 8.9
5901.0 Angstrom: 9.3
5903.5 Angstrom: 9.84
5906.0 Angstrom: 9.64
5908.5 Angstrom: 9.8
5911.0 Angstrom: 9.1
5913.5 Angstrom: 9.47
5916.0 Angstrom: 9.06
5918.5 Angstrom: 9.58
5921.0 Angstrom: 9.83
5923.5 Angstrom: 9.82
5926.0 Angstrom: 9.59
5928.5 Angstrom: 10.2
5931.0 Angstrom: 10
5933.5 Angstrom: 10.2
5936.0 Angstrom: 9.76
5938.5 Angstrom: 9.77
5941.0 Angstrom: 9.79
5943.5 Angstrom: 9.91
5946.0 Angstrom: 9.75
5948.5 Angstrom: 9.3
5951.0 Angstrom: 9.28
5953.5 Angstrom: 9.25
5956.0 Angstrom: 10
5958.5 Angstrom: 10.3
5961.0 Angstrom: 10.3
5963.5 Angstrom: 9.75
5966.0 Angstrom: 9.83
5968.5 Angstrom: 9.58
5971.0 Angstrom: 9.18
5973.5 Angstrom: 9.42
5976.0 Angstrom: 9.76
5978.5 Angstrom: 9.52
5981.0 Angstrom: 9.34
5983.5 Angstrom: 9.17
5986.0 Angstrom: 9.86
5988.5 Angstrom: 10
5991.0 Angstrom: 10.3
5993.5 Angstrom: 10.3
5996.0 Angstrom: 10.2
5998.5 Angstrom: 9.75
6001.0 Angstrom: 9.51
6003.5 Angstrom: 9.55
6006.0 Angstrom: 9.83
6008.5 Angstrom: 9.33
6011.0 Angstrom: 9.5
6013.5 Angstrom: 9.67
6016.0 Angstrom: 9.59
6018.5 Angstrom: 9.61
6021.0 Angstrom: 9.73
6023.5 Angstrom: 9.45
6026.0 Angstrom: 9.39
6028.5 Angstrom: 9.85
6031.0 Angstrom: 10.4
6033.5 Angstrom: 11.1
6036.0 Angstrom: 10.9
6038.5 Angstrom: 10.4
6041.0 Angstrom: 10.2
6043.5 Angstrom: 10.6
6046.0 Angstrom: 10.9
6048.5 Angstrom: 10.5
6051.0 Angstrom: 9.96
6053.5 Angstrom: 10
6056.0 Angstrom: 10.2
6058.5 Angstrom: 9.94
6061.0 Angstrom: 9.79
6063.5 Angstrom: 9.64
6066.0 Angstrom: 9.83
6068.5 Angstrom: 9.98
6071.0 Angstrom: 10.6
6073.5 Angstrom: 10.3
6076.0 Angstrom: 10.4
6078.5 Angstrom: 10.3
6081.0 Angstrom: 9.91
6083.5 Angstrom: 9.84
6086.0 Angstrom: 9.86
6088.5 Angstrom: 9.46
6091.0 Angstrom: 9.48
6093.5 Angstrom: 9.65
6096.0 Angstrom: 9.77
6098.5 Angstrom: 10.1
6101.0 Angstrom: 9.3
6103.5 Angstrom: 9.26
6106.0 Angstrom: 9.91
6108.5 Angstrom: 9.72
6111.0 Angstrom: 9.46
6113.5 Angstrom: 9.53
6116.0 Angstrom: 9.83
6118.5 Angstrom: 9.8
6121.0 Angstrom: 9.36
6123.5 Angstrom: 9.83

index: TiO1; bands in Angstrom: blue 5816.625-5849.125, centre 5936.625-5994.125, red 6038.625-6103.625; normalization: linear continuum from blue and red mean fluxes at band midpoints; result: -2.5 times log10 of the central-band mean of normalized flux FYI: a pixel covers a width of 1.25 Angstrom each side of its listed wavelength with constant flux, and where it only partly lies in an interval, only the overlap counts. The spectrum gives 0.043 mag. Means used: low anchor 10.2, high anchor 10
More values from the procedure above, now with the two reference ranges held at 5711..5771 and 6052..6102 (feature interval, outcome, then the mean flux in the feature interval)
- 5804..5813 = -0.02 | 10.1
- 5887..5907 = 0.18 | 8.37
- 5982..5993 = 0.01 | 9.85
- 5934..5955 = 0.03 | 9.63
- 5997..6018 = 0.04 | 9.6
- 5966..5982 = 0.05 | 9.5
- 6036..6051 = -0.06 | 10.5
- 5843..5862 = -0.02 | 10.1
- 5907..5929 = 0.04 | 9.59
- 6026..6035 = -0.04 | 10.3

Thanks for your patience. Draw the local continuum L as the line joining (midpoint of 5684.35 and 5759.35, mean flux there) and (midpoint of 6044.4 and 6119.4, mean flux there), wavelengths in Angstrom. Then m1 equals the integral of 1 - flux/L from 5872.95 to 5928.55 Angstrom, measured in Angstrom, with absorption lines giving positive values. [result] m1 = 4.30 Angstrom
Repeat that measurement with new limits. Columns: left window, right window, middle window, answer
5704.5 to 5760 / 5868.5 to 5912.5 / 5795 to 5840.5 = -3.86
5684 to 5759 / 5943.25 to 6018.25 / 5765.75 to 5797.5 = -1.37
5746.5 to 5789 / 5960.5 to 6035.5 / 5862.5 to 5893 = 2.61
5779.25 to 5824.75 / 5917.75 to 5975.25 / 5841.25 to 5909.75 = 3.61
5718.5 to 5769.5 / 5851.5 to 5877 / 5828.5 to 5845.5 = -0.74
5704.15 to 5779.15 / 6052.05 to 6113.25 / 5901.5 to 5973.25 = 1.16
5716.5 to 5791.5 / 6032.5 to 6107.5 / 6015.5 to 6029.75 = 0.63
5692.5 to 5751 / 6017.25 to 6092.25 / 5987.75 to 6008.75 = 0.29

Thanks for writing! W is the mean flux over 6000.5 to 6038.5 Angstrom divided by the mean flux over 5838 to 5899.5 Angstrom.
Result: 1.0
